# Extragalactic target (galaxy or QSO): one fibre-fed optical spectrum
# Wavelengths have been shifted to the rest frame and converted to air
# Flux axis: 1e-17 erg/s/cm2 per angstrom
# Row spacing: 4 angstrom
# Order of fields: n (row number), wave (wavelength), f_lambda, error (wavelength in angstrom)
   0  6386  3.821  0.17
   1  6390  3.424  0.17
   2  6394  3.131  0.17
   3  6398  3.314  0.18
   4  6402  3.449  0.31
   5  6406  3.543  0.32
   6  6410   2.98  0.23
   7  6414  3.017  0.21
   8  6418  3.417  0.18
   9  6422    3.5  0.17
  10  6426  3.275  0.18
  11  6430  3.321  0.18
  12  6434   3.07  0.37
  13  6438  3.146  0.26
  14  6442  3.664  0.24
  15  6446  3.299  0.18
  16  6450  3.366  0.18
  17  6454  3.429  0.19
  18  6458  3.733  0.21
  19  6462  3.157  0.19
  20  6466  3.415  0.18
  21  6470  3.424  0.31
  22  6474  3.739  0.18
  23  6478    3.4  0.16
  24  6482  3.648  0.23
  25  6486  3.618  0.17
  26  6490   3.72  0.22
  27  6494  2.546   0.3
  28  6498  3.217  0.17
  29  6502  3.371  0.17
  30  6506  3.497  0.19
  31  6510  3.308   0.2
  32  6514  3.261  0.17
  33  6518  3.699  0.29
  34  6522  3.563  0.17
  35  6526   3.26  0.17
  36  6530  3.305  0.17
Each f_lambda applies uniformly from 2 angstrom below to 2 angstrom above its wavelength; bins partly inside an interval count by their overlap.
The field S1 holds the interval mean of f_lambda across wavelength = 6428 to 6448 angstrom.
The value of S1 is 3.3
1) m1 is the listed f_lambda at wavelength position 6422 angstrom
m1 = 3.5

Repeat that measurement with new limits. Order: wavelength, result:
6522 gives 3.563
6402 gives 3.449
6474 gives 3.739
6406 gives 3.543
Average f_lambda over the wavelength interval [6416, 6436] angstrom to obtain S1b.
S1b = 3.32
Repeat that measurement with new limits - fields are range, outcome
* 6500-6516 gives 3.36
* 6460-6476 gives 3.43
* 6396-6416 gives 3.26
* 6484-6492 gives 3.67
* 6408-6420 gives 3.14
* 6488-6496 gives 3.13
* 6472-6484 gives 3.6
